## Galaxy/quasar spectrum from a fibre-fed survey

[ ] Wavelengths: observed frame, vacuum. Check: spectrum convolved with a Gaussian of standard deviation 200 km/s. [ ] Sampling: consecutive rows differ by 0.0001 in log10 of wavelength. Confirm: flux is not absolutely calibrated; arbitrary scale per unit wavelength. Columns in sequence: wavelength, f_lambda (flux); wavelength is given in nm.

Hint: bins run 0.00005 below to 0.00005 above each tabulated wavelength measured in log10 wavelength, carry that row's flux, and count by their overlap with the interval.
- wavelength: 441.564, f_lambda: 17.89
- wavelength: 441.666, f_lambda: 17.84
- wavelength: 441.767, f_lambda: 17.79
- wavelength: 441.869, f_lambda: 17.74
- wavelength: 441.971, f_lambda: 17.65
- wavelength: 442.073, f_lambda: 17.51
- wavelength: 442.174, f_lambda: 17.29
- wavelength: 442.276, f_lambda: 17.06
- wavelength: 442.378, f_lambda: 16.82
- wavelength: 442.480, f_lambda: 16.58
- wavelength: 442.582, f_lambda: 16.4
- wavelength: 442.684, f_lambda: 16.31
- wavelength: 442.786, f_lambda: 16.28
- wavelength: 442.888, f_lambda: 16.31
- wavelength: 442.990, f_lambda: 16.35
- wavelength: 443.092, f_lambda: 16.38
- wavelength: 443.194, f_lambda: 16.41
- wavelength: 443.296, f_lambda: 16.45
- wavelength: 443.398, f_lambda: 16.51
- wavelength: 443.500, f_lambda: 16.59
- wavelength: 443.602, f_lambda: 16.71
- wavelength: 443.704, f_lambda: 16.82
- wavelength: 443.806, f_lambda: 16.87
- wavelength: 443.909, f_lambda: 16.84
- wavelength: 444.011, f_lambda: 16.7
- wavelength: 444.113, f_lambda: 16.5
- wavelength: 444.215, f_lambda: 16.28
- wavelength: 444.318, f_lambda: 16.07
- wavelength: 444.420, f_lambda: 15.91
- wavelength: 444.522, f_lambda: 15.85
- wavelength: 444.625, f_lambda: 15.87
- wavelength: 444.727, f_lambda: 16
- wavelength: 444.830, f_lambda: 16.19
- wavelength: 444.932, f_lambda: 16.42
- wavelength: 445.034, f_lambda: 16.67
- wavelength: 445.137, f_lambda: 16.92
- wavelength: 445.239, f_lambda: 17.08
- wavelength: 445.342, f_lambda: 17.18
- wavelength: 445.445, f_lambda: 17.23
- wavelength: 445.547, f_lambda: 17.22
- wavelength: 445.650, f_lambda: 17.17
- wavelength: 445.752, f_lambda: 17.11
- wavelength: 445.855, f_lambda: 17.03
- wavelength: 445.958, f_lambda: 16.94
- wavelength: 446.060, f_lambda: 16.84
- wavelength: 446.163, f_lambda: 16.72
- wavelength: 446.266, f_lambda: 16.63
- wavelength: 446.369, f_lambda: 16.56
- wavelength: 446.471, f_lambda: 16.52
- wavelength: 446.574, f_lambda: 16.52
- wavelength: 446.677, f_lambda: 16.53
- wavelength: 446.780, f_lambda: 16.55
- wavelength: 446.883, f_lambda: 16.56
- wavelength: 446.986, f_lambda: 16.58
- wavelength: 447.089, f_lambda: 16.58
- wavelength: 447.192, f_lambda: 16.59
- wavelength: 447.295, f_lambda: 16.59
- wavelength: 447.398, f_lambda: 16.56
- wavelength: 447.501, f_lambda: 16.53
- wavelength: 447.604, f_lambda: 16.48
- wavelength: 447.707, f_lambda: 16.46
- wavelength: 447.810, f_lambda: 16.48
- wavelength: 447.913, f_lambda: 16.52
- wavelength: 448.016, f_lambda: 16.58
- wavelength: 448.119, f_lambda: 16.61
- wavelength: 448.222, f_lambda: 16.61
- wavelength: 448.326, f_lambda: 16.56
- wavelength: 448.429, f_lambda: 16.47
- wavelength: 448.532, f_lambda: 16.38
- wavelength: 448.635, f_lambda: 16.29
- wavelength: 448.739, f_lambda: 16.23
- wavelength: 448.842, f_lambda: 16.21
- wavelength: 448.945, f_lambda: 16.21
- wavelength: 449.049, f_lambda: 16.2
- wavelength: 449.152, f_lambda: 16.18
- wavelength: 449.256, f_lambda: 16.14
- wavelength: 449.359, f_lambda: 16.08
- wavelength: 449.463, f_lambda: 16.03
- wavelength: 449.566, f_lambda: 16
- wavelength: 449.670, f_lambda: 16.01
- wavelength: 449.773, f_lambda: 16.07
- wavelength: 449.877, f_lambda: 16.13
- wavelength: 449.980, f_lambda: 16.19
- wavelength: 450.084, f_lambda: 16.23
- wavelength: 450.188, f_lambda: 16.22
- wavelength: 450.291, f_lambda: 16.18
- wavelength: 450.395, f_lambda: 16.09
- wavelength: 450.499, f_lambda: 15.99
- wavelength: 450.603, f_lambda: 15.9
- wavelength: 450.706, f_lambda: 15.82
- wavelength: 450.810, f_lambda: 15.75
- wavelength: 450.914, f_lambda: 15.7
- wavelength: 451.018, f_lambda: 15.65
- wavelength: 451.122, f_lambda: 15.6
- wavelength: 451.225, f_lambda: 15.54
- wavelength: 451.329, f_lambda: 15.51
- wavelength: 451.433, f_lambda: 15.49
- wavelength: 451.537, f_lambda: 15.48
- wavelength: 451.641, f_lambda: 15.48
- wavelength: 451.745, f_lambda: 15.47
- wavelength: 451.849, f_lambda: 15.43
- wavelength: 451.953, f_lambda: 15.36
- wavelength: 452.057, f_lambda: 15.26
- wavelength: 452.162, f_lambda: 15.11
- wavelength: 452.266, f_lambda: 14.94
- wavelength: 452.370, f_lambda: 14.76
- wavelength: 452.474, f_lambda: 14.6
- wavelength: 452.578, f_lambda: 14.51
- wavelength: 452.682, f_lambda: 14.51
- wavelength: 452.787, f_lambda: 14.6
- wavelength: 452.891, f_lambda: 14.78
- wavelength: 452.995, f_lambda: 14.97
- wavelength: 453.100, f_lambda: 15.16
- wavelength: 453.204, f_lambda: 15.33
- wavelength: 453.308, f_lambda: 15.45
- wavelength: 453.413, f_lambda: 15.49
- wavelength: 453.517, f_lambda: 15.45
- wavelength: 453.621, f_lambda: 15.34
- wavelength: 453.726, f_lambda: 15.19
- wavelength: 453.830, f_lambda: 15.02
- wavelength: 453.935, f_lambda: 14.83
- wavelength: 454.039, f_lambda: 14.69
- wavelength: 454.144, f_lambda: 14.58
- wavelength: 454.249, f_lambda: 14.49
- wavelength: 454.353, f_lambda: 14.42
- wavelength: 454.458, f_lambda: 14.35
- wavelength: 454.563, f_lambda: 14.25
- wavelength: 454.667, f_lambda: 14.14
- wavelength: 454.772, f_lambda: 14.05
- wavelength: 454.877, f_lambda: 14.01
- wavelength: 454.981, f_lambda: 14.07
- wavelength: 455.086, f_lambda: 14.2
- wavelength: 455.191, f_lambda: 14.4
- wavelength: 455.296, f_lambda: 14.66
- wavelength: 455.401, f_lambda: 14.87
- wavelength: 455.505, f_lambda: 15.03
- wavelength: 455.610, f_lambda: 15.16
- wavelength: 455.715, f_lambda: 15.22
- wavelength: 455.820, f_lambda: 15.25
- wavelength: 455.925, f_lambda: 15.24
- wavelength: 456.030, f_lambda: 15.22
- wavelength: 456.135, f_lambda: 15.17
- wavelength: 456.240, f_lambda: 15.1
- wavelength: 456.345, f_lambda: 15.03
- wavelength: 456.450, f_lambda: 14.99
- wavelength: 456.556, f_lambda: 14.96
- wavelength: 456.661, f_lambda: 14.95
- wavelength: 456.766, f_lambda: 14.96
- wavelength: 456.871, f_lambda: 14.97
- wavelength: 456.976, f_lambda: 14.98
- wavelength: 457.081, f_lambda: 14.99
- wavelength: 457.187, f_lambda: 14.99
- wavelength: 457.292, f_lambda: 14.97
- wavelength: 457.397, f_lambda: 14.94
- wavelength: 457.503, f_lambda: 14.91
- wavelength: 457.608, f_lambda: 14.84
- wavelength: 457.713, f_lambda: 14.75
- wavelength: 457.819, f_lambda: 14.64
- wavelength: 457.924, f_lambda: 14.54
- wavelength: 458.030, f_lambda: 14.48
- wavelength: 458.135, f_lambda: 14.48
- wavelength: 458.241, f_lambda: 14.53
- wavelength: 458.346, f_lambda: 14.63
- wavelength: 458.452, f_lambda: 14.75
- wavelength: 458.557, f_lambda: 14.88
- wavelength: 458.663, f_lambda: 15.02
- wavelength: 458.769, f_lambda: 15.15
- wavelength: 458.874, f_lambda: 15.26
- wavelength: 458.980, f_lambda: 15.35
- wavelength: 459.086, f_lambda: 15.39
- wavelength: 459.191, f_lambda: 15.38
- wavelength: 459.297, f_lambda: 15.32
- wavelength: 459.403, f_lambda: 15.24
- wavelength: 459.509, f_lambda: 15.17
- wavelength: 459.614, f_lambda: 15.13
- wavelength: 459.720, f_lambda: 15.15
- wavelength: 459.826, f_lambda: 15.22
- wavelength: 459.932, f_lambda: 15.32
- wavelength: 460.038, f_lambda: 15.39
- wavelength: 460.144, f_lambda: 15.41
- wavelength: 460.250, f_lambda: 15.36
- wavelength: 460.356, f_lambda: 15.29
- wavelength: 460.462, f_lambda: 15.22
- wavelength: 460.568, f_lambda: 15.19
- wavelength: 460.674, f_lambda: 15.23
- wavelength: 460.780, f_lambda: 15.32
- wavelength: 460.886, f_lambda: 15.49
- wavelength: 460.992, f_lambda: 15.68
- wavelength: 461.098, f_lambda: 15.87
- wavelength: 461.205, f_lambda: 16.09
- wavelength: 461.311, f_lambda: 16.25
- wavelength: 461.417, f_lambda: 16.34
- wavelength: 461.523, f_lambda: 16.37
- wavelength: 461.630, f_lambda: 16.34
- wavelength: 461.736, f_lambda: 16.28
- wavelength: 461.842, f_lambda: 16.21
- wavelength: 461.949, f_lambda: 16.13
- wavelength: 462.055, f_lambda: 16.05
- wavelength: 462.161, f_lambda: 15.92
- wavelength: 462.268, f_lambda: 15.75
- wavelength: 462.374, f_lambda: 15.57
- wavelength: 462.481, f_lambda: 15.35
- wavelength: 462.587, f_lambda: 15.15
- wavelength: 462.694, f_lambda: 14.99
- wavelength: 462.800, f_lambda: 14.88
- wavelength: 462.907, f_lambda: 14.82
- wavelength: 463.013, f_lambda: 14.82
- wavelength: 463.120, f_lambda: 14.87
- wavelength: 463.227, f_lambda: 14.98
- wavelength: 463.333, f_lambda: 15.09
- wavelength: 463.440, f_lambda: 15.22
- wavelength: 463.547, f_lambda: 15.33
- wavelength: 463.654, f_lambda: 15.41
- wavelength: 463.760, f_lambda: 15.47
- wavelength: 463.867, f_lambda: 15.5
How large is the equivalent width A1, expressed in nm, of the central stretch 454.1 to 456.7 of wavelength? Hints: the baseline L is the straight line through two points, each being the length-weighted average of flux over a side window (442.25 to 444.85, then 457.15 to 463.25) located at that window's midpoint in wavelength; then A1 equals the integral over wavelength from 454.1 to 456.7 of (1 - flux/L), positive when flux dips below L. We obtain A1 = 0.15 nm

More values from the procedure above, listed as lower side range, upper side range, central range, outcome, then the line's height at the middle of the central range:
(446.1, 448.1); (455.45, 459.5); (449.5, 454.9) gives 0.18 nm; 15.8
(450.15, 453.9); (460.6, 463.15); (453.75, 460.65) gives 0.27 nm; 15.5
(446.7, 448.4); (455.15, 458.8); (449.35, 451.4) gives 0.02 nm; 16.1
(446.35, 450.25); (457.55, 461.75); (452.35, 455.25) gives 0.21 nm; 15.8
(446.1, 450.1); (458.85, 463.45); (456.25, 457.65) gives 0.07 nm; 15.8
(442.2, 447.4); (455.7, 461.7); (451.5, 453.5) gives 0.09 nm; 15.8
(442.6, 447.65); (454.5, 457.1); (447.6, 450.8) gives -0.07 nm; 15.9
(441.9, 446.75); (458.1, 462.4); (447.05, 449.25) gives -0.01 nm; 16.4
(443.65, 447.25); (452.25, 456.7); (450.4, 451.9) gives -0.02 nm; 15.5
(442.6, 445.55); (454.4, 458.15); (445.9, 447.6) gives -0.05 nm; 16.1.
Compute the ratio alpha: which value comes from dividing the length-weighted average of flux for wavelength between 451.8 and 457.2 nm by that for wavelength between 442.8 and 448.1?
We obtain 0.90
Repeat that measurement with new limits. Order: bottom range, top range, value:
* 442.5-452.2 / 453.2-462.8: 0.93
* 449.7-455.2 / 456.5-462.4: 1.01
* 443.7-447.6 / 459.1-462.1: 0.94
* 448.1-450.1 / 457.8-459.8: 0.92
